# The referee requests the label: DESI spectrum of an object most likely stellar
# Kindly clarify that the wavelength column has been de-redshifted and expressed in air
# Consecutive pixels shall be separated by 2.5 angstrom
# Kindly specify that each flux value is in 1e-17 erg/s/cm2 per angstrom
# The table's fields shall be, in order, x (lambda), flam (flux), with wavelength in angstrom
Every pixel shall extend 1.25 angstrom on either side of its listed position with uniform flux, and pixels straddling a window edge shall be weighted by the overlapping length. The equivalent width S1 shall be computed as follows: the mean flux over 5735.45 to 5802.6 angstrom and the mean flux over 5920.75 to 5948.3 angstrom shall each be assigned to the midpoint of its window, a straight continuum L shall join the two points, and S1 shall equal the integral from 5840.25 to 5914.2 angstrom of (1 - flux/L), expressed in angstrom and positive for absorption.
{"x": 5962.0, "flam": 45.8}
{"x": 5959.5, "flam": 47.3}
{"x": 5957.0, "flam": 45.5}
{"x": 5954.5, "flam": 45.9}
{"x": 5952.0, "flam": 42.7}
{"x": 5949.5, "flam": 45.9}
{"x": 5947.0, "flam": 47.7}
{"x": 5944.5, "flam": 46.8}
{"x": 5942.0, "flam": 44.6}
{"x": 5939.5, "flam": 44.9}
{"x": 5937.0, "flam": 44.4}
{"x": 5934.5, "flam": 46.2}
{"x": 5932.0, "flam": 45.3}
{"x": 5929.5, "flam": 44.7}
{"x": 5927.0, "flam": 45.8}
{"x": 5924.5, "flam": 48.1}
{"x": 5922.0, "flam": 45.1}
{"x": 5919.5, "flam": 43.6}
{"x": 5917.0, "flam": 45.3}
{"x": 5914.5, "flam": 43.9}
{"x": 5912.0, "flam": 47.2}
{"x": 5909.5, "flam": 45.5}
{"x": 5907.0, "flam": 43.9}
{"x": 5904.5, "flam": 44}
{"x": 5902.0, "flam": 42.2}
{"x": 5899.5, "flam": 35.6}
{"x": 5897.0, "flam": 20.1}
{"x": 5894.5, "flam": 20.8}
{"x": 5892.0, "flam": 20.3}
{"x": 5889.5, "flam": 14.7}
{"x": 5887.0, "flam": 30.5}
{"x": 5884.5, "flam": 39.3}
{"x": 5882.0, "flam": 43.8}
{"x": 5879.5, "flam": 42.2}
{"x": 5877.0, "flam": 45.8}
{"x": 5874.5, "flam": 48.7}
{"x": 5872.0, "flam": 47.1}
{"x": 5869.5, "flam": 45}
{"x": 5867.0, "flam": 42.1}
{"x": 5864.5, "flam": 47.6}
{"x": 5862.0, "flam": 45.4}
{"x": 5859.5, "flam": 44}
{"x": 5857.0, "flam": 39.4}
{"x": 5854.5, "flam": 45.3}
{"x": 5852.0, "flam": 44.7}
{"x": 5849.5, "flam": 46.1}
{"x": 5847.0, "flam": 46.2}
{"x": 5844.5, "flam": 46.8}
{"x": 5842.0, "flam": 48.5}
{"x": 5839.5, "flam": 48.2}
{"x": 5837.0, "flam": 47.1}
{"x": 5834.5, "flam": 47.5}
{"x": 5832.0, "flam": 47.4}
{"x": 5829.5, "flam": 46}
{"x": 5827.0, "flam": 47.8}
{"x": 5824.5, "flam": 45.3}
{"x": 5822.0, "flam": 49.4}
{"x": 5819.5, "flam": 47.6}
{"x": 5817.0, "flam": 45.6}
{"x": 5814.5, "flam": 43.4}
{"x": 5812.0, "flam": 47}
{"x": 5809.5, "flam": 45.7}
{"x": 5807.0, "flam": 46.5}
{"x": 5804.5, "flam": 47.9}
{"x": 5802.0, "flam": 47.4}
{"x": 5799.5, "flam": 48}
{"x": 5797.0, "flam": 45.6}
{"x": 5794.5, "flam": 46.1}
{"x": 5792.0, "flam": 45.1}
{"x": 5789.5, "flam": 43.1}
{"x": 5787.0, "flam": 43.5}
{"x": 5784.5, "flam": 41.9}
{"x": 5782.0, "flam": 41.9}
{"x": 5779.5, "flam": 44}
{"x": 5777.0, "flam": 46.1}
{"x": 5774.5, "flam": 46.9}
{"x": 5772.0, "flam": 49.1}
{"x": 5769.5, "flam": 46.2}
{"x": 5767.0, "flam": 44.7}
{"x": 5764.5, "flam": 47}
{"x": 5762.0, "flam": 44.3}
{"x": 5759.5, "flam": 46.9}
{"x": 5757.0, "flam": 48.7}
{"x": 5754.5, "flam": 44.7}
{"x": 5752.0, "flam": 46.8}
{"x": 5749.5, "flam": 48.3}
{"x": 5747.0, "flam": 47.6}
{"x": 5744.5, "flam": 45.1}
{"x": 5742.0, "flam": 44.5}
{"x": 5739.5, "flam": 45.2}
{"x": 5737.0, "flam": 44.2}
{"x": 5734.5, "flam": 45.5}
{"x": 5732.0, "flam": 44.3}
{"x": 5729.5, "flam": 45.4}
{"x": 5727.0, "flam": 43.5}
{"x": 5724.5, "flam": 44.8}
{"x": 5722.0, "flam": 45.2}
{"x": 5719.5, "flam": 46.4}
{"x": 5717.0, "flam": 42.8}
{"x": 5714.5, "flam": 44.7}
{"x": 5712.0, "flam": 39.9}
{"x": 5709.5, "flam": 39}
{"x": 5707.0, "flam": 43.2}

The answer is 8.4 angstrom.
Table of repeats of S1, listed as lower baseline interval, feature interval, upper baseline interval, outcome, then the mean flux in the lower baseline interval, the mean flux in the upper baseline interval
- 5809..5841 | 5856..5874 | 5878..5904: -3.5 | 46.8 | 31.5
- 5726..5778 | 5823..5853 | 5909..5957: -0.7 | 46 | 45.5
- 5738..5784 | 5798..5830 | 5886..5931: -2.8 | 45.9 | 37.9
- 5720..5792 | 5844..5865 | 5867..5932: -1.7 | 45.3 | 39.9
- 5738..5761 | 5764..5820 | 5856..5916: -1.9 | 46.4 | 39.2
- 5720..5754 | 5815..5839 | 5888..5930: -3.1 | 45.4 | 38.1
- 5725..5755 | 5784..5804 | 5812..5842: 0.5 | 45.4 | 46.9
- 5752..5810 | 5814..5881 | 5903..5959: -0.6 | 45.7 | 45.3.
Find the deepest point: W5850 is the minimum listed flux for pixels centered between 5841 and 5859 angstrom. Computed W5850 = 39.4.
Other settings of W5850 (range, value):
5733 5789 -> 41.9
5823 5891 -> 14.7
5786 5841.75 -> 43.1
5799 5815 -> 43.4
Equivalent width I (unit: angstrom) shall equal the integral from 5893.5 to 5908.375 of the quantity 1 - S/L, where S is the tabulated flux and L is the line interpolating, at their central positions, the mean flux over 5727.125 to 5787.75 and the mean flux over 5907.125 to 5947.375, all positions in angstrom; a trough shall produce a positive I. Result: 3.5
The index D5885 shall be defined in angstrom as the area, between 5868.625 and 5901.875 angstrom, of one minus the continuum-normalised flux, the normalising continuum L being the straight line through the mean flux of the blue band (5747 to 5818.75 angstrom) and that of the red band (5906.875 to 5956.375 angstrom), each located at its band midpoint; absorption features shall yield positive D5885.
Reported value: 7.7 angstrom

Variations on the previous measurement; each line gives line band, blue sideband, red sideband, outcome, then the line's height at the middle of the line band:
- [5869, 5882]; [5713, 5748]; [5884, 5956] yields -1.3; 41.6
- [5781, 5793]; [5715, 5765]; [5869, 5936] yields 0.2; 44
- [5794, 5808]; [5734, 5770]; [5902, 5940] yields -0.4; 45.7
